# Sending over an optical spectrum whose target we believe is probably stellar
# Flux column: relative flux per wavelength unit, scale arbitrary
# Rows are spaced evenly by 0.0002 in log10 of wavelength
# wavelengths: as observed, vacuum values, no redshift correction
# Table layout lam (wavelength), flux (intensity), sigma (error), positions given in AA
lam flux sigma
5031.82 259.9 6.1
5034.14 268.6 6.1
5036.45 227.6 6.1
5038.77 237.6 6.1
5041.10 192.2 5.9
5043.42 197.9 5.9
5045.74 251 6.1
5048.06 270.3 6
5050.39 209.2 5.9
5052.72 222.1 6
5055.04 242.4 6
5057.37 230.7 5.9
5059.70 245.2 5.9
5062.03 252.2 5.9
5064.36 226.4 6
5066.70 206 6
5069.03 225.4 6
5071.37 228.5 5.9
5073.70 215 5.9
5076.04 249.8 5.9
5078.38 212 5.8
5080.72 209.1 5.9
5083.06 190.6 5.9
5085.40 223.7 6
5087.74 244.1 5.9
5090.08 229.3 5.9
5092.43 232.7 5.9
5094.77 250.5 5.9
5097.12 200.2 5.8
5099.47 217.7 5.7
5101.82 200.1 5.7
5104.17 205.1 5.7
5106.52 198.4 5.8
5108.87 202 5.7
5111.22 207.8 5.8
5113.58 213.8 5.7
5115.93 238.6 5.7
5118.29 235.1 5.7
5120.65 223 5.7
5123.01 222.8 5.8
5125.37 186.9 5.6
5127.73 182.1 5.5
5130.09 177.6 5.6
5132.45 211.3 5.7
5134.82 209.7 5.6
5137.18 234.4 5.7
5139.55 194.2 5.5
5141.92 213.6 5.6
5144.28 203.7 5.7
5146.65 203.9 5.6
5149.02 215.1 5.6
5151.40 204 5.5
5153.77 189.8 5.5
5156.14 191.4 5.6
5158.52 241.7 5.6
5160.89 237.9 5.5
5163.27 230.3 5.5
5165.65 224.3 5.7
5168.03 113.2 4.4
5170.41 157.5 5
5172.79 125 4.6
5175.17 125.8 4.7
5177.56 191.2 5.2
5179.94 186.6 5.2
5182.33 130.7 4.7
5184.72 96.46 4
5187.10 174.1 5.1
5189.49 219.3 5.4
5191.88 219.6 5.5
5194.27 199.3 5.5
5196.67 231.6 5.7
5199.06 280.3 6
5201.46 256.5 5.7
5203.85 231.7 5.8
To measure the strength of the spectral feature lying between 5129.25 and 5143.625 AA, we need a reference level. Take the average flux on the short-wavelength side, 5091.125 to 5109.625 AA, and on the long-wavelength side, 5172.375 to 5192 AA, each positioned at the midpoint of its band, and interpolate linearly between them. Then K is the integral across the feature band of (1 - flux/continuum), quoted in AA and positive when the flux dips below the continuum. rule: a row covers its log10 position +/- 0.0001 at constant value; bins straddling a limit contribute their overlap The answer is -1.26 AA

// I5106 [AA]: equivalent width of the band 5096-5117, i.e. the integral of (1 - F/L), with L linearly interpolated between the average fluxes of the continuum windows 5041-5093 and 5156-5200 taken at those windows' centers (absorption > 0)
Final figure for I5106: 0.4 AA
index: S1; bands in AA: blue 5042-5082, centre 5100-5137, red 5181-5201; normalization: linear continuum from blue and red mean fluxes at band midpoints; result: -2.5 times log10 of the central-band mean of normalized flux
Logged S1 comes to 0.03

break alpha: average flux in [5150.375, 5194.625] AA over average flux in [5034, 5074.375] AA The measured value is 0.79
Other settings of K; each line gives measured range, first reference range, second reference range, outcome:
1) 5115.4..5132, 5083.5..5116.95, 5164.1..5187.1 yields -0.86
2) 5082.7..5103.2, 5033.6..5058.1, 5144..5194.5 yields -0.83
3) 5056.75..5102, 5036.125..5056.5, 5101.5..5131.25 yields -1.39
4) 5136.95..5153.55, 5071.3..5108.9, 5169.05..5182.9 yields -2.88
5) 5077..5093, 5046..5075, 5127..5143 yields 0.17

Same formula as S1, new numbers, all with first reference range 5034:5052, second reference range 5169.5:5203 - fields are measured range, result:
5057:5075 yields -0.03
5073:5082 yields -0.01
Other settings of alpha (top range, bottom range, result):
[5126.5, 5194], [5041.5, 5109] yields 0.85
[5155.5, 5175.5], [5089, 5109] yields 0.86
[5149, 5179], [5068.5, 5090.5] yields 0.84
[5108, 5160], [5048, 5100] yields 0.92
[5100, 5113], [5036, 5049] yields 0.89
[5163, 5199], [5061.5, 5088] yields 0.80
